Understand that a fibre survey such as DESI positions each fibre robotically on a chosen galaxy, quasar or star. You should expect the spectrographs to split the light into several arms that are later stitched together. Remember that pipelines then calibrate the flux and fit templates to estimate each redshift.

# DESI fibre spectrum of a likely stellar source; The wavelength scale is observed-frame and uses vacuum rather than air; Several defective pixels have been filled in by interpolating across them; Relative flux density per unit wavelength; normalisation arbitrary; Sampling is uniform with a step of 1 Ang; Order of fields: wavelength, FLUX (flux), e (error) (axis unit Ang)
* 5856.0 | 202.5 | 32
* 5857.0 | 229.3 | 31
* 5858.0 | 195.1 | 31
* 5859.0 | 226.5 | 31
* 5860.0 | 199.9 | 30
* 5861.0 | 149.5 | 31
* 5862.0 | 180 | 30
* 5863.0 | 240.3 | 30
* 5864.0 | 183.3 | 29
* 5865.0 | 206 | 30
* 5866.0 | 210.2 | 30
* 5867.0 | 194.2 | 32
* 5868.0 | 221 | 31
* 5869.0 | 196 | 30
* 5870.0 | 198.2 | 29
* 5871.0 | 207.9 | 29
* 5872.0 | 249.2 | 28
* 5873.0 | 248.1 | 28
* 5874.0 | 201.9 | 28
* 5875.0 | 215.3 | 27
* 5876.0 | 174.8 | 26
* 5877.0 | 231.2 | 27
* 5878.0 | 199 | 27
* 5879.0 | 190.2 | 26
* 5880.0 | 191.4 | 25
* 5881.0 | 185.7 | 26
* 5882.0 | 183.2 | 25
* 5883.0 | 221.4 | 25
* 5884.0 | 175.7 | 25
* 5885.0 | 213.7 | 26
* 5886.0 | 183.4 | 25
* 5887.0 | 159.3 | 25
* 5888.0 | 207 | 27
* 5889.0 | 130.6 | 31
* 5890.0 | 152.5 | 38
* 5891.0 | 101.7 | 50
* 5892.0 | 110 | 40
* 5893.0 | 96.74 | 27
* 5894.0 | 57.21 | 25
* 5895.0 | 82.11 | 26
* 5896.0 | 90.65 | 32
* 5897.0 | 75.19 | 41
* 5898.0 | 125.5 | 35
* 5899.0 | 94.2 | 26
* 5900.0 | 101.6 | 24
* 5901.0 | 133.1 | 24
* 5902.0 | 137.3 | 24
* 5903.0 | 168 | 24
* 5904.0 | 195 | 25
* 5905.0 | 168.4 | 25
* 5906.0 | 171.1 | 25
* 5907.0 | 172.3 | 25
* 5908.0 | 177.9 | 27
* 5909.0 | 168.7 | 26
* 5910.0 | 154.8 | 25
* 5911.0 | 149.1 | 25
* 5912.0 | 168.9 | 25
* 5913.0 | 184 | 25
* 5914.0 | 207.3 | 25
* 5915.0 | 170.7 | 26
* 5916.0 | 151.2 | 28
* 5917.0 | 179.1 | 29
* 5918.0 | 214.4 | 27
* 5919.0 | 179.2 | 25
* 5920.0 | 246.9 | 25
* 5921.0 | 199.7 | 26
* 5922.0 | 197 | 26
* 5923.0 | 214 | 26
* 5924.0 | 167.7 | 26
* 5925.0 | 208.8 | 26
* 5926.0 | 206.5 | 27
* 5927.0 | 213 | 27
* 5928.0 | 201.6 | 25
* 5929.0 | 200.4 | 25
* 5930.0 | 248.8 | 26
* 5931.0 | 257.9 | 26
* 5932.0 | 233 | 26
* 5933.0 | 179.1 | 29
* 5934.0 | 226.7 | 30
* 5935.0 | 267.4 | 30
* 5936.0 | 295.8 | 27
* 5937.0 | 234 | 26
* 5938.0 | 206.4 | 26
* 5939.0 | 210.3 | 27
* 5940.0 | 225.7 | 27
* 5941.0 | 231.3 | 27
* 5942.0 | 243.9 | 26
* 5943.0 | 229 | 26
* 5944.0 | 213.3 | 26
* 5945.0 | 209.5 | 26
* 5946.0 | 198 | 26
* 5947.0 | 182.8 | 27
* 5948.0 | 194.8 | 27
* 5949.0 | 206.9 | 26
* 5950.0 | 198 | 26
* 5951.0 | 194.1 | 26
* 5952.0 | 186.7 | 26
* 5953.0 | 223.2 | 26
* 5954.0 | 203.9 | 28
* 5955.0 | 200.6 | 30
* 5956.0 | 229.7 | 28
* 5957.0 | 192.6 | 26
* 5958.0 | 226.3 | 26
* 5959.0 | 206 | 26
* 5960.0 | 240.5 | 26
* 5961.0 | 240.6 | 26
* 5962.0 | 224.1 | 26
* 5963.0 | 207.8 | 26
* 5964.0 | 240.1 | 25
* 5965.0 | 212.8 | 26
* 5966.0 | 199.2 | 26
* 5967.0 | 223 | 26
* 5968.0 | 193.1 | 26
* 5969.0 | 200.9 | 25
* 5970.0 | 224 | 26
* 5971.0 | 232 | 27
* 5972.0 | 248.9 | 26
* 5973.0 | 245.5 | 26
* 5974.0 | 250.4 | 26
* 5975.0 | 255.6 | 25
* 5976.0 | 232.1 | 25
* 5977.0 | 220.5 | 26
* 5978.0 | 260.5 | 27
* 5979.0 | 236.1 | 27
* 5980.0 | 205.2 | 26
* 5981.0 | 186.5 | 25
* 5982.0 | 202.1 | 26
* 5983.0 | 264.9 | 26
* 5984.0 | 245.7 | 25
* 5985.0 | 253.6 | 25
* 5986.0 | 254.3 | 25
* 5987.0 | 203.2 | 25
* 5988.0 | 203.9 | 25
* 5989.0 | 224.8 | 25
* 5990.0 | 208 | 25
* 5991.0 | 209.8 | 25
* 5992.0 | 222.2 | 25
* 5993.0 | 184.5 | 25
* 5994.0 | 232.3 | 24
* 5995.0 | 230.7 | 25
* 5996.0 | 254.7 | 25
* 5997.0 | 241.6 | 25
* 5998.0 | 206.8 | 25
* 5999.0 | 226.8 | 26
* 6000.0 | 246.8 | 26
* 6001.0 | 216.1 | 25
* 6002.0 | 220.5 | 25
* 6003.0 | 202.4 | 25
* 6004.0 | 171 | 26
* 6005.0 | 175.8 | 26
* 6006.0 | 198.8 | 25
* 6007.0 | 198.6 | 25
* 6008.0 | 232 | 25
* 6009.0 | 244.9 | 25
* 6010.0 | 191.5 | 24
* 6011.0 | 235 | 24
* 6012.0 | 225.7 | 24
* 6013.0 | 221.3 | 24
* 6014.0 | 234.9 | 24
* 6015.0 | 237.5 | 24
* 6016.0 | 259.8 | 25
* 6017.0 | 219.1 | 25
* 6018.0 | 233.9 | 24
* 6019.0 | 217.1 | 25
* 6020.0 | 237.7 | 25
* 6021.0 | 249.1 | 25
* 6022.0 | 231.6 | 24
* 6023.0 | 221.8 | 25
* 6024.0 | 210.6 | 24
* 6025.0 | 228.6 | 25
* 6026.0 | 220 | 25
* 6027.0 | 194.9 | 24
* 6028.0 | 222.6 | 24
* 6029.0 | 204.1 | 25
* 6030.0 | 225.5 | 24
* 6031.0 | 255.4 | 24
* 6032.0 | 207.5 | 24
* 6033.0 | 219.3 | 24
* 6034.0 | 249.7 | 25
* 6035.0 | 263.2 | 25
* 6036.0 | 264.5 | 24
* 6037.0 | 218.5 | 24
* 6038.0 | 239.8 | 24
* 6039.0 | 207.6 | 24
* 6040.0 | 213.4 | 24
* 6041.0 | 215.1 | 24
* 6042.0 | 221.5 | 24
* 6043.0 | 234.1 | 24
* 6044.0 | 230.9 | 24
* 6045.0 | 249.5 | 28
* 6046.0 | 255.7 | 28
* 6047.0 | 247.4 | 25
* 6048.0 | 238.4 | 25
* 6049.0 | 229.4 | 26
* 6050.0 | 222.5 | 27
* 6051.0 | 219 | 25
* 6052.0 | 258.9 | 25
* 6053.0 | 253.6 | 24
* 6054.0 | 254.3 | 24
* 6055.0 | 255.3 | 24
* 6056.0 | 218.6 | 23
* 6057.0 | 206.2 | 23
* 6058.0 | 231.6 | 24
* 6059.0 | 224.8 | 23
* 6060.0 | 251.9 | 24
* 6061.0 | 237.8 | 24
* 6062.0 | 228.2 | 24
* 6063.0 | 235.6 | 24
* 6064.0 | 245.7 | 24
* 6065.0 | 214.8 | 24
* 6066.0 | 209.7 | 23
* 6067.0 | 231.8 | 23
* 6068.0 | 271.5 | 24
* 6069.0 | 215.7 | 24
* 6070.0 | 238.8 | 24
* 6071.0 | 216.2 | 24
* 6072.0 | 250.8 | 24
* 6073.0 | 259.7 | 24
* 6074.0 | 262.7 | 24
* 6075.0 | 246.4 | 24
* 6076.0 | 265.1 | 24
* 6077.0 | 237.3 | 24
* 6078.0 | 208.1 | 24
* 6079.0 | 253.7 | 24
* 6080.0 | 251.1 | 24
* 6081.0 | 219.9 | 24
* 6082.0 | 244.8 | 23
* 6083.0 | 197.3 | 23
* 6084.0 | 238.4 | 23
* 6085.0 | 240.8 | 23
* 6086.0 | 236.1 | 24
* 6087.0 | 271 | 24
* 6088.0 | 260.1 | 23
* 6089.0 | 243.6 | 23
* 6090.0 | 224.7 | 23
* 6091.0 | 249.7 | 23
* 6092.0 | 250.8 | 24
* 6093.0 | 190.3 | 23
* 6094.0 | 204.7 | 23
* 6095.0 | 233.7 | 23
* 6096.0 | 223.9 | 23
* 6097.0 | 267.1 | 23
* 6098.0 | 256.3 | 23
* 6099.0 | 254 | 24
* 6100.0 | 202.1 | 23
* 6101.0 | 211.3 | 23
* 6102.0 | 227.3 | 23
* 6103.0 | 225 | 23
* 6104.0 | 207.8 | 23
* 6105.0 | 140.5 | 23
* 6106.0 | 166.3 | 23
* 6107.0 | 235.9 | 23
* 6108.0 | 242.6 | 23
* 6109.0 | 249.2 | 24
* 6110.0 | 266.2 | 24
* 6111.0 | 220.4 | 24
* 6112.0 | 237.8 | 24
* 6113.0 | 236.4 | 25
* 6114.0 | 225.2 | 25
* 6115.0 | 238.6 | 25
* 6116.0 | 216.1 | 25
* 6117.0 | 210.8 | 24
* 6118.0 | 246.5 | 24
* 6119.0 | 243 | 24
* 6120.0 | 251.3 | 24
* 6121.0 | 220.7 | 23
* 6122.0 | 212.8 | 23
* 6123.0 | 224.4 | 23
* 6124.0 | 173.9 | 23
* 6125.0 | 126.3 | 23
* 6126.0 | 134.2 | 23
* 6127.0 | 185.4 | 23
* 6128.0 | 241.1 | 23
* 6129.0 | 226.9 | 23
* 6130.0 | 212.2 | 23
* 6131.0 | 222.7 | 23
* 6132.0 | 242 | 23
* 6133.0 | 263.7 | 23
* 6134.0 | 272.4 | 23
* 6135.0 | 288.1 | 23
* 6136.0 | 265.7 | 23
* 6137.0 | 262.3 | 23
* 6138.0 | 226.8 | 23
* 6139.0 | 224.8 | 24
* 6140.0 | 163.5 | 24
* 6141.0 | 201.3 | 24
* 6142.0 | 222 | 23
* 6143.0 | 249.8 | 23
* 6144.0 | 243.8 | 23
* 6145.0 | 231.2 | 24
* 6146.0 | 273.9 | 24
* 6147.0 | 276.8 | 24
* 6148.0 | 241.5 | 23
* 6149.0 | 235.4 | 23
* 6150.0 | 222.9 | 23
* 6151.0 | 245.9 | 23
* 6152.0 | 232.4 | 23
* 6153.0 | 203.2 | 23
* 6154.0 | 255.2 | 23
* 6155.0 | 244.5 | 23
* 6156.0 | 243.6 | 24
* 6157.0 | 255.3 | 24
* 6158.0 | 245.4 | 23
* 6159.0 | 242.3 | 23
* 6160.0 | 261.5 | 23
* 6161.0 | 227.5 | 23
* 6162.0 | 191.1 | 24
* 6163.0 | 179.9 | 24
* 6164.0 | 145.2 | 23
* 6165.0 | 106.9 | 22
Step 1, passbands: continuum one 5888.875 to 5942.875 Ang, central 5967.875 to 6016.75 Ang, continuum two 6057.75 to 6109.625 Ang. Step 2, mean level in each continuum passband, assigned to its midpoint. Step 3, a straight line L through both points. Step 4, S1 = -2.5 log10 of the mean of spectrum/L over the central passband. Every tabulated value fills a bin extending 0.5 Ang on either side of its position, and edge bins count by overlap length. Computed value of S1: -0.11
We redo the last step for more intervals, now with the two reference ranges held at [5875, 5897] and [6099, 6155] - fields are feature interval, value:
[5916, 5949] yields -0.25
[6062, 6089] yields -0.13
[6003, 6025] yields -0.14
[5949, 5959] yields -0.16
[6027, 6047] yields -0.15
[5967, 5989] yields -0.24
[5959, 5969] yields -0.21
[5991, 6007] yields -0.13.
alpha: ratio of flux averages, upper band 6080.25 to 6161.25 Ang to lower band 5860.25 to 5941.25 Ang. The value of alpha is 1.2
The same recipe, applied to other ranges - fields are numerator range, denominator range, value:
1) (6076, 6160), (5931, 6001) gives 1.04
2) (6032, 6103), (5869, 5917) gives 1.43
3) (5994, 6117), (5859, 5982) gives 1.17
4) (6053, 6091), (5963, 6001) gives 1.05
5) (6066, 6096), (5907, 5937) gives 1.17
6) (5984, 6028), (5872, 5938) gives 1.23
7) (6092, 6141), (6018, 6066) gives 0.97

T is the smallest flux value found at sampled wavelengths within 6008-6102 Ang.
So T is 190.3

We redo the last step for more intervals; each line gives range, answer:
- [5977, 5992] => 186.5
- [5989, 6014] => 171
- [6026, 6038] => 194.9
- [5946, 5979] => 182.8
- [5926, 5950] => 179.1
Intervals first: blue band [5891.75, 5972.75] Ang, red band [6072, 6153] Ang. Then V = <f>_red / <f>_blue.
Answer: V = 1.2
